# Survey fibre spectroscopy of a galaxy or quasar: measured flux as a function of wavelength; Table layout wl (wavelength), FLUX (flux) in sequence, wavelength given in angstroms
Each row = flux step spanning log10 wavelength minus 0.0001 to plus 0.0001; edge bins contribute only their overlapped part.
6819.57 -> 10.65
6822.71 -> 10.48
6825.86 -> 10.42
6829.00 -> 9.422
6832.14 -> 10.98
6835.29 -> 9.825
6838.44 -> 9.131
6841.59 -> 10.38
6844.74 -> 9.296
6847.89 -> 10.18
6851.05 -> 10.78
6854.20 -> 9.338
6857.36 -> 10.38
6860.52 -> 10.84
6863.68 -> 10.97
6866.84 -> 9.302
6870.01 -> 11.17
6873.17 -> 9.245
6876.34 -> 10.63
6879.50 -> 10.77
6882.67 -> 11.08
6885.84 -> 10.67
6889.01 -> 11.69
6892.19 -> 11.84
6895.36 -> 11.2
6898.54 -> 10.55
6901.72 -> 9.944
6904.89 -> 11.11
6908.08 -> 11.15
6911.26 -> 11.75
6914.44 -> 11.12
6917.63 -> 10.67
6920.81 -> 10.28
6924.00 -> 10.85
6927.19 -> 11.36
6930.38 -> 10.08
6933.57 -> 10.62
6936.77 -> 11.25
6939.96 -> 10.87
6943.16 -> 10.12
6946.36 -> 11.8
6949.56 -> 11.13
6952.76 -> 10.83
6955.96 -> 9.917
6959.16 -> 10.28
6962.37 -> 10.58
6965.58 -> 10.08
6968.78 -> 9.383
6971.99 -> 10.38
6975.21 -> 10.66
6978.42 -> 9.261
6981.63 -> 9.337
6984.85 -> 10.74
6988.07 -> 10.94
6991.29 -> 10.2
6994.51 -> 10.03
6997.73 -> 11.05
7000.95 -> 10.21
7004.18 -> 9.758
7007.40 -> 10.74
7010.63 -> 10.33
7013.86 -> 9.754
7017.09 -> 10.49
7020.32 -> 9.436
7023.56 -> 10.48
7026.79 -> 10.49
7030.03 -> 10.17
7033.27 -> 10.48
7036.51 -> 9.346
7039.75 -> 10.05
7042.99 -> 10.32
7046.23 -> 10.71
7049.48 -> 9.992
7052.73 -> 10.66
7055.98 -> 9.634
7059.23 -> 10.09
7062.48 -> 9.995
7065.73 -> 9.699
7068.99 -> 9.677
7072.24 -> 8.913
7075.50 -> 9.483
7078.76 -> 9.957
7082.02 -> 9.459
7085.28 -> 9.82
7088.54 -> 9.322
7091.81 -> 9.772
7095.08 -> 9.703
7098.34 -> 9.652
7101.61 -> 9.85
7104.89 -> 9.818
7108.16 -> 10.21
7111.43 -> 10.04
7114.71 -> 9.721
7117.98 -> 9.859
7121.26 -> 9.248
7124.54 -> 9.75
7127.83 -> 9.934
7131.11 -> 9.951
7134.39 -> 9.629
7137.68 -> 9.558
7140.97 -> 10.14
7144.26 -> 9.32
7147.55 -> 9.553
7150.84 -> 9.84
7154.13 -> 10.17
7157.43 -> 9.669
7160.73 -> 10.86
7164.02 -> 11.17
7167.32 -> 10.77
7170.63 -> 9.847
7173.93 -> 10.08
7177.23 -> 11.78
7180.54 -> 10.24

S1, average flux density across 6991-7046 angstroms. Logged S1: 10.2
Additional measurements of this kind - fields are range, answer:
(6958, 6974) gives 10.1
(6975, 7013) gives 10.2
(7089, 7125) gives 9.77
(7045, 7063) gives 10.2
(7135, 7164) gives 9.95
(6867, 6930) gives 10.8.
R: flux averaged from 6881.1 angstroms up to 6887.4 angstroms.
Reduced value 10.9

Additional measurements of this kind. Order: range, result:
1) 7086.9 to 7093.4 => 9.54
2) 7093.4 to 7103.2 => 9.74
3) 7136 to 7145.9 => 9.67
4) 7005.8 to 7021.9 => 10.2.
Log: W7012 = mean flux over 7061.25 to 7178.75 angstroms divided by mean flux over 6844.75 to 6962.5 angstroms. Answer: 0.93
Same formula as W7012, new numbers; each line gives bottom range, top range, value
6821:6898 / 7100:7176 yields 0.96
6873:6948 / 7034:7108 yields 0.90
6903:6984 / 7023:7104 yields 0.93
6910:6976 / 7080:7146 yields 0.91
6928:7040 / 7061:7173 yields 0.95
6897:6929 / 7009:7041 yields 0.93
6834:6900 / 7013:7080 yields 0.96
